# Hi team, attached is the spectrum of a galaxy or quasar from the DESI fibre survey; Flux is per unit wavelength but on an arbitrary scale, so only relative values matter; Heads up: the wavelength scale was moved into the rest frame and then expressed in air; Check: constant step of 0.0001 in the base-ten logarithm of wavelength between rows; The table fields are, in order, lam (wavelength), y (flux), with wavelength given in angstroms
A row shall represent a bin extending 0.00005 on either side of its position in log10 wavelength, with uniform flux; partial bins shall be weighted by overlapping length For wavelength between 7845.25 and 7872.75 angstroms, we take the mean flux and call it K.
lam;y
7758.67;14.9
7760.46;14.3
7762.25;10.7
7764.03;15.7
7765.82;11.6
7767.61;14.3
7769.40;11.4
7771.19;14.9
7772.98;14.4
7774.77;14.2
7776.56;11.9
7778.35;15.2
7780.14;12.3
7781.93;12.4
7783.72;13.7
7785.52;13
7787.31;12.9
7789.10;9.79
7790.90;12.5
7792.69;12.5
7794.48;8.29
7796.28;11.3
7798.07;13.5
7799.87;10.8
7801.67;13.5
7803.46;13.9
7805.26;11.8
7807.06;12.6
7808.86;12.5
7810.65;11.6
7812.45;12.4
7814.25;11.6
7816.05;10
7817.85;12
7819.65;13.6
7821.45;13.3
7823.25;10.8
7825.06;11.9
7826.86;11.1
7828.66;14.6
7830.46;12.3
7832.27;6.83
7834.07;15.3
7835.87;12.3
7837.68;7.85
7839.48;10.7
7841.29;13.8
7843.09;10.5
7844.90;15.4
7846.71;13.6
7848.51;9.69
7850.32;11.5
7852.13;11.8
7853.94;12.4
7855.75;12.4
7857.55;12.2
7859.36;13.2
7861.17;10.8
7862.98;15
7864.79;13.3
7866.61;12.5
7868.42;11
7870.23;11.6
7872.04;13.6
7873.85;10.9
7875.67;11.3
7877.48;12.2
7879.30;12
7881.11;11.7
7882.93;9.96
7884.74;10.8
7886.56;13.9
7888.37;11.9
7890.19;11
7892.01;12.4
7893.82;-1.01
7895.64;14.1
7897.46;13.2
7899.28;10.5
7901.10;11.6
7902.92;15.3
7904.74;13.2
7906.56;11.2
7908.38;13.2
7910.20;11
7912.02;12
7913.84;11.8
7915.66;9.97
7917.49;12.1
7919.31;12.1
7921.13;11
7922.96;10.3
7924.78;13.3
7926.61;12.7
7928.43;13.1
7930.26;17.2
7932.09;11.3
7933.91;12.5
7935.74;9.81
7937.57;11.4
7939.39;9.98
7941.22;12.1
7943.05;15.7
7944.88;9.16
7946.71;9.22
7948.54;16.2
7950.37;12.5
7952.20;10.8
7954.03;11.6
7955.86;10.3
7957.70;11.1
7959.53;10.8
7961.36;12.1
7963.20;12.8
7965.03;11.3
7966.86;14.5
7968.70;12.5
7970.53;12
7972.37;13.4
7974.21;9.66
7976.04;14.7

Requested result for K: 12.4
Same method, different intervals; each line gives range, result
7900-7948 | 12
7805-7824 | 12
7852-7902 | 11.6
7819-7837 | 12.1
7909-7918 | 11.4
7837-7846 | 11.8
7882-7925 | 11.4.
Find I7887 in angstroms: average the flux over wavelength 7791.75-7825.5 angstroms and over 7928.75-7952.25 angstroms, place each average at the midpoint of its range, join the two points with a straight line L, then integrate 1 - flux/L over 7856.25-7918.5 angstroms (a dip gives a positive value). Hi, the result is 1.9 angstroms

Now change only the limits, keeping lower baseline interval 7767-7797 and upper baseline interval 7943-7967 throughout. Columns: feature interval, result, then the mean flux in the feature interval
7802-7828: 0.7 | 12.1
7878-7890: 0.5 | 11.7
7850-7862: 0.2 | 12.1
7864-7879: 0.2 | 12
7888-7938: 1.1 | 11.7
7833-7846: 0.2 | 12.2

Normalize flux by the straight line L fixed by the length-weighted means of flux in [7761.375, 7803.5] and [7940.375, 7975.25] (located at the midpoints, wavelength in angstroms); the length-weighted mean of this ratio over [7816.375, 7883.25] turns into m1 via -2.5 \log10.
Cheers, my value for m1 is 0.03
